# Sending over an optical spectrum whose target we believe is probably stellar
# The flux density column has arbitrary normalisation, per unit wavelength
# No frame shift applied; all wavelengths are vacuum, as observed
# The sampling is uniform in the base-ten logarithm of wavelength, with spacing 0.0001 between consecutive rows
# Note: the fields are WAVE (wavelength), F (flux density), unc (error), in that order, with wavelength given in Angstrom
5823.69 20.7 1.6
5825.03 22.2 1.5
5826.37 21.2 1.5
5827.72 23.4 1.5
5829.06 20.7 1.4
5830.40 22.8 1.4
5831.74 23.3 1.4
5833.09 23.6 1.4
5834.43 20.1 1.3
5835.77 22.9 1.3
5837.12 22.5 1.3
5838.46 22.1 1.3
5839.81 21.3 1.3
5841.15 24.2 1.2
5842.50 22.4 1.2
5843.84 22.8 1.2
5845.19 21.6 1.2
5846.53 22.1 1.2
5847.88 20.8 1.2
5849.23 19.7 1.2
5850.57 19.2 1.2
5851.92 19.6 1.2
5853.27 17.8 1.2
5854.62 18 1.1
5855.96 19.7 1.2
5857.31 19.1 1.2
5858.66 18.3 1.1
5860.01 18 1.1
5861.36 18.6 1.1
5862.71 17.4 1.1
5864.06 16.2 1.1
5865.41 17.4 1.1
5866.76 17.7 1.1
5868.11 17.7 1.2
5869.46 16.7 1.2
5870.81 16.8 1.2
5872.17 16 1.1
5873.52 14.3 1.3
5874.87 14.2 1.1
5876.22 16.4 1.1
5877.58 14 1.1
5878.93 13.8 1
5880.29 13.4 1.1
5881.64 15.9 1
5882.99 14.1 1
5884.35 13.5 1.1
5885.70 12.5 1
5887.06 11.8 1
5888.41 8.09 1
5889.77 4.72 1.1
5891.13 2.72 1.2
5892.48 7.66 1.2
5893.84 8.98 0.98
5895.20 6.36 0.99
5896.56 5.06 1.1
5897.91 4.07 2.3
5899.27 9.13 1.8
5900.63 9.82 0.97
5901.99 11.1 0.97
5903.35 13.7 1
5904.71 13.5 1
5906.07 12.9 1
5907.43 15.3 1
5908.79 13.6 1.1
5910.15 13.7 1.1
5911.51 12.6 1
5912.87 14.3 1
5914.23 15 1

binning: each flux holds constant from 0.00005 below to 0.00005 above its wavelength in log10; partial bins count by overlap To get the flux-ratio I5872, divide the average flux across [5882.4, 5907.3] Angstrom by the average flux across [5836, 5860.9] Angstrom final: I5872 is 0.5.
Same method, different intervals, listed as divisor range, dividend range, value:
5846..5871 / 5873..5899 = 0.57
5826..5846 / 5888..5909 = 0.41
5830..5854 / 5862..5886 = 0.72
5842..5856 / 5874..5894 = 0.57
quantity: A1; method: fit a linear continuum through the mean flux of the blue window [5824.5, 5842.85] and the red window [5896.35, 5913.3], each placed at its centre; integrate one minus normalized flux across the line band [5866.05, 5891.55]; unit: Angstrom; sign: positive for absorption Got 3.6 Angstrom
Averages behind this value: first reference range 22.3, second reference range 11.6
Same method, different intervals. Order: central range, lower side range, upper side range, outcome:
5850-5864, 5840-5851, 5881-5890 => 0.3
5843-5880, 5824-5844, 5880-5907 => -2.9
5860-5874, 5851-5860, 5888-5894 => -2.3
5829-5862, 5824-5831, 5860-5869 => -1.7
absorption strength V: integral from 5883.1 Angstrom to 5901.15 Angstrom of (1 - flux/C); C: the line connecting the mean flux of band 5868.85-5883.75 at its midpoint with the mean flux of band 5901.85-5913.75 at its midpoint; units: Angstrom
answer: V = 7.7 Angstrom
